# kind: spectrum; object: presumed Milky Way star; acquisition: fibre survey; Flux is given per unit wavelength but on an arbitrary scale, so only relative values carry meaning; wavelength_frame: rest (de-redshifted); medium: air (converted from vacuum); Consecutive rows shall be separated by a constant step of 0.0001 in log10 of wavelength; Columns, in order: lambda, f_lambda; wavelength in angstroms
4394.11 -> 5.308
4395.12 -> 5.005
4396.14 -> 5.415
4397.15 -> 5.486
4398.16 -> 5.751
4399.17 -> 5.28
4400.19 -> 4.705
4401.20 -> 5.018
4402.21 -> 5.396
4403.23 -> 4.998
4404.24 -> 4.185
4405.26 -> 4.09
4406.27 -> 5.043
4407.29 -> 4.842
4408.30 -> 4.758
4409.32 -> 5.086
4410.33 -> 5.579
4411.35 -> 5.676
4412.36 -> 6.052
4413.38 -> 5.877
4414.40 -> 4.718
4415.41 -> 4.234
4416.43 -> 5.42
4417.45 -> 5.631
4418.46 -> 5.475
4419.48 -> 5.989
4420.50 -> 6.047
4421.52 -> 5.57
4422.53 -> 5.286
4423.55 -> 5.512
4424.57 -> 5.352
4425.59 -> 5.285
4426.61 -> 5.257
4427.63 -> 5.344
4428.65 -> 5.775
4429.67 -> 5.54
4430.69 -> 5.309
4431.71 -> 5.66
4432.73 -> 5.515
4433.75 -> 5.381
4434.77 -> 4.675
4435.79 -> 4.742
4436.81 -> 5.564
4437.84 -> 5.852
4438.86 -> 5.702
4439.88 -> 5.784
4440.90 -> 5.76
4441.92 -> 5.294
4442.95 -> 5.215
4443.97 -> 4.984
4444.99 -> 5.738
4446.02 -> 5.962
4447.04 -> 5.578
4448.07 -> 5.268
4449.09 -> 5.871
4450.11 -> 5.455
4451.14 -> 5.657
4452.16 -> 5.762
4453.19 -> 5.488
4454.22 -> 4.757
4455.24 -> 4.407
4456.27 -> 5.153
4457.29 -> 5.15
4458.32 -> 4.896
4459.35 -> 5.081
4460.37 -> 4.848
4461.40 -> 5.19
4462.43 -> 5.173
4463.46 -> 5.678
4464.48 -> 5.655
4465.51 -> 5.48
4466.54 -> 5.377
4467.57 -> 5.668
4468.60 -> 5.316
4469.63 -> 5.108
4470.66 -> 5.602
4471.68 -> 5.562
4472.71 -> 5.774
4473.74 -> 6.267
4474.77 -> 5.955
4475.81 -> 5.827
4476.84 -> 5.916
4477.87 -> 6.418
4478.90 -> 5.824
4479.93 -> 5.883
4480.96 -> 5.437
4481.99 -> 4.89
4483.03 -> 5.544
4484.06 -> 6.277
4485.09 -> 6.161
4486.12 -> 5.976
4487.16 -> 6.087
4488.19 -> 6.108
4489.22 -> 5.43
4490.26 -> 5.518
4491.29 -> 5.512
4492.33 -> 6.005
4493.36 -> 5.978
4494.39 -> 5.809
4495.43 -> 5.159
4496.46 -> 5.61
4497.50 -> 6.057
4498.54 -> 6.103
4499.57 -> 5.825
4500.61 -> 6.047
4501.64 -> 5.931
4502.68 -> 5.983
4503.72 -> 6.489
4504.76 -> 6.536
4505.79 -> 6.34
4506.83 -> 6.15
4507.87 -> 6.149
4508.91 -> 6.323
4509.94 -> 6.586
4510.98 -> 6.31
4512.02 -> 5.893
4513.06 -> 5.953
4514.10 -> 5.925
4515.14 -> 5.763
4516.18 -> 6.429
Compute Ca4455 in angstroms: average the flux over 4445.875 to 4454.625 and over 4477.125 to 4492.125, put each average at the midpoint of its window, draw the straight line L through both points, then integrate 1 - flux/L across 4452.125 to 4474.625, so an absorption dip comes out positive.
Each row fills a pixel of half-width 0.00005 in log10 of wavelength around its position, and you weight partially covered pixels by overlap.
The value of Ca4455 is 1.17 angstroms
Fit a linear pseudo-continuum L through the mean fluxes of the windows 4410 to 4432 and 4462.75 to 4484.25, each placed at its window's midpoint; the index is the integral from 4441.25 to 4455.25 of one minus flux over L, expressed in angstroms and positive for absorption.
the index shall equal 0.4 angstroms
